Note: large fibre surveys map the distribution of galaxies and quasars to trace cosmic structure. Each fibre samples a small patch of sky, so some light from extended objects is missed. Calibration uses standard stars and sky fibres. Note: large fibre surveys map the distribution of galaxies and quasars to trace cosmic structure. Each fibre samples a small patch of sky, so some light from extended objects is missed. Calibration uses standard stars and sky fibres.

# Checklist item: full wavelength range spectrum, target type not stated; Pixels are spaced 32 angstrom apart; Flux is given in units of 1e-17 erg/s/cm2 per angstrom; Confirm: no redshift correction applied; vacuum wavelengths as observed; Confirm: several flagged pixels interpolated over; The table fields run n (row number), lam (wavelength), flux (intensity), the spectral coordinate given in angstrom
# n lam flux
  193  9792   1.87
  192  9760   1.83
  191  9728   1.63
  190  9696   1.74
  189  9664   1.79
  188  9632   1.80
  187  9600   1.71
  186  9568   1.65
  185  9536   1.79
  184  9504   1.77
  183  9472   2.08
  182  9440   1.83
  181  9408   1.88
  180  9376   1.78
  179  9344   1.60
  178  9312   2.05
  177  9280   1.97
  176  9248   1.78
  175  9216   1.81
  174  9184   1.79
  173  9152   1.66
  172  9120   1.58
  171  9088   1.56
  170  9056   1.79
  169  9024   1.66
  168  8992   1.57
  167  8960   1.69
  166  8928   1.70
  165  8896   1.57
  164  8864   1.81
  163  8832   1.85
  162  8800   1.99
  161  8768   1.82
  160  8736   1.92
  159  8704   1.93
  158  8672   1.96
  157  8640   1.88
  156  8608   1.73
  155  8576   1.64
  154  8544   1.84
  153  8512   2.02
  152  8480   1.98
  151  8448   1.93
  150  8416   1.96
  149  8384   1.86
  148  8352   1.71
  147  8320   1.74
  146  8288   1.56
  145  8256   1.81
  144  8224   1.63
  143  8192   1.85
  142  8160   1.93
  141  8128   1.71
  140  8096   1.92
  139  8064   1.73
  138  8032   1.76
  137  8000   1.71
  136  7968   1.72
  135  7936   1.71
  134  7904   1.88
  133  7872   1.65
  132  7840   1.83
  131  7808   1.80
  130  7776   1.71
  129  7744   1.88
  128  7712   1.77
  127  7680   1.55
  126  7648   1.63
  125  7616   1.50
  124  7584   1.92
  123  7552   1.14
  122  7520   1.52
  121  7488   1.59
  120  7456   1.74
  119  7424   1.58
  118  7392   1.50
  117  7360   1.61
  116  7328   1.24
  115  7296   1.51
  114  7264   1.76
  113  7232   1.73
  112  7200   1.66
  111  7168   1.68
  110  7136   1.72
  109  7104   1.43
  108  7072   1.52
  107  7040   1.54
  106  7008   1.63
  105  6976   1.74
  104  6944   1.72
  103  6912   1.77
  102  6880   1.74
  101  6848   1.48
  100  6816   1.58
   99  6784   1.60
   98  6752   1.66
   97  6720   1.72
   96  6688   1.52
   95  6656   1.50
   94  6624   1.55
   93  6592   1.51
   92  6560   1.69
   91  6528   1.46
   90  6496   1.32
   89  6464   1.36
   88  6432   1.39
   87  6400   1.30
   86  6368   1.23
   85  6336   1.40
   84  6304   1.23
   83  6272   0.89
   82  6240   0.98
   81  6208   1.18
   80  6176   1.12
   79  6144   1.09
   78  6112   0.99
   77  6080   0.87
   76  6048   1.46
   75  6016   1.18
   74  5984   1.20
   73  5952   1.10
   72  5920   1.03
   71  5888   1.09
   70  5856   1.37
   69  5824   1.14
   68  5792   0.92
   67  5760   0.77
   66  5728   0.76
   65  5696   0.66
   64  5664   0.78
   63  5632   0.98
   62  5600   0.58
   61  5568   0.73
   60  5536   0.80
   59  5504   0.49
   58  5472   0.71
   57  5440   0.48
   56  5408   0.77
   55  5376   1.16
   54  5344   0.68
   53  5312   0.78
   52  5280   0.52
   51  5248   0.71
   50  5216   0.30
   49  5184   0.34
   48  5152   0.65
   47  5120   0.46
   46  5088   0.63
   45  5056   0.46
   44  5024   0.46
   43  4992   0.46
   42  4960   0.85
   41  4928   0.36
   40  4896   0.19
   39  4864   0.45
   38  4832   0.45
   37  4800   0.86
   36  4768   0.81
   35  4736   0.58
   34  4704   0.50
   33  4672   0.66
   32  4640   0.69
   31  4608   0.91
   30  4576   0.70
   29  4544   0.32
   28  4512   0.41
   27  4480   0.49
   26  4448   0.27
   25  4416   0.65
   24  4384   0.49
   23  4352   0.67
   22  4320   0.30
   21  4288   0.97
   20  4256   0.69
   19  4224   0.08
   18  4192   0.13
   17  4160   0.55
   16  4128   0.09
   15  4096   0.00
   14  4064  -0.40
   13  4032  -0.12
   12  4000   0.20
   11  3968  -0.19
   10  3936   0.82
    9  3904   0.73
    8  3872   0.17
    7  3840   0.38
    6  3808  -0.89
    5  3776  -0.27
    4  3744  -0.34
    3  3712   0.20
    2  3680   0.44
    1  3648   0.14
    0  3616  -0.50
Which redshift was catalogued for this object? 0.457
